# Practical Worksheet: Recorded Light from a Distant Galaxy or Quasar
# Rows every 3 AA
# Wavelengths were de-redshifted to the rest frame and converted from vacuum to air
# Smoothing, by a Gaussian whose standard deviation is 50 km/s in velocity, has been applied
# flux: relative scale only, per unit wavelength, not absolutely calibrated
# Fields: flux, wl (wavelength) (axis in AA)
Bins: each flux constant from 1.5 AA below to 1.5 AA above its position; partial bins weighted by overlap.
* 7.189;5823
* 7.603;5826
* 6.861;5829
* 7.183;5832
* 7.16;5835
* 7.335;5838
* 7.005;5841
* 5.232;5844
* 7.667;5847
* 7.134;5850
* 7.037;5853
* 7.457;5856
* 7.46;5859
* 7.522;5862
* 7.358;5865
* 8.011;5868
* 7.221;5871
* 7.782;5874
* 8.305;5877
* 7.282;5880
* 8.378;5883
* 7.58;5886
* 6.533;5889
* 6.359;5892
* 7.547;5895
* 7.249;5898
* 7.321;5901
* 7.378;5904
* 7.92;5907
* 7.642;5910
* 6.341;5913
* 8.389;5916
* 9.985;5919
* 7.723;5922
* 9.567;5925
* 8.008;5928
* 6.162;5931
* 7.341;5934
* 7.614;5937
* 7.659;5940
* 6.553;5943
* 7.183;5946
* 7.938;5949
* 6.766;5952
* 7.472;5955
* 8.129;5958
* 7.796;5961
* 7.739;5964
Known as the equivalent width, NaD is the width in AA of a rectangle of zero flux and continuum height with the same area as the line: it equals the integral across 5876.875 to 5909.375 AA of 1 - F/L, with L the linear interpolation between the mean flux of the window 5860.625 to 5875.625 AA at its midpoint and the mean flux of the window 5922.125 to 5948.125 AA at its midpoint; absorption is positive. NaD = 0.7 AA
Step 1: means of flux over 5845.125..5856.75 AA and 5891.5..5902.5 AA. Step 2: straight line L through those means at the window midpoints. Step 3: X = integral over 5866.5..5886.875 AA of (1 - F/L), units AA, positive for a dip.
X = -1.7 AA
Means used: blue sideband 7.25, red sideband 7.19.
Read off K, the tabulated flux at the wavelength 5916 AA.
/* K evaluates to 8.389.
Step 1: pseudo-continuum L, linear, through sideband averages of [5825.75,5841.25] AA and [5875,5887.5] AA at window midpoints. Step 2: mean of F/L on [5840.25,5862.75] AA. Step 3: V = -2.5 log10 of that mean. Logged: 0.059 mag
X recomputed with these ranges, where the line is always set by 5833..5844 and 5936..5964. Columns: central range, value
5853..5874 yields -1.4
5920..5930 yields -1.4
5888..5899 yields 0.4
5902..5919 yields -1.1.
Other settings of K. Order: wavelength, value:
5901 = 7.321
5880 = 7.282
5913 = 6.341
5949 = 7.938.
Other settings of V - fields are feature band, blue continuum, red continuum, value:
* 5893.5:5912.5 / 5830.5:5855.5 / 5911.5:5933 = 0.04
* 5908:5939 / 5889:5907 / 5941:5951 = -0.10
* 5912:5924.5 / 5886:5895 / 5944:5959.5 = -0.17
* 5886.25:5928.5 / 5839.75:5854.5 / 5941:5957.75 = -0.09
